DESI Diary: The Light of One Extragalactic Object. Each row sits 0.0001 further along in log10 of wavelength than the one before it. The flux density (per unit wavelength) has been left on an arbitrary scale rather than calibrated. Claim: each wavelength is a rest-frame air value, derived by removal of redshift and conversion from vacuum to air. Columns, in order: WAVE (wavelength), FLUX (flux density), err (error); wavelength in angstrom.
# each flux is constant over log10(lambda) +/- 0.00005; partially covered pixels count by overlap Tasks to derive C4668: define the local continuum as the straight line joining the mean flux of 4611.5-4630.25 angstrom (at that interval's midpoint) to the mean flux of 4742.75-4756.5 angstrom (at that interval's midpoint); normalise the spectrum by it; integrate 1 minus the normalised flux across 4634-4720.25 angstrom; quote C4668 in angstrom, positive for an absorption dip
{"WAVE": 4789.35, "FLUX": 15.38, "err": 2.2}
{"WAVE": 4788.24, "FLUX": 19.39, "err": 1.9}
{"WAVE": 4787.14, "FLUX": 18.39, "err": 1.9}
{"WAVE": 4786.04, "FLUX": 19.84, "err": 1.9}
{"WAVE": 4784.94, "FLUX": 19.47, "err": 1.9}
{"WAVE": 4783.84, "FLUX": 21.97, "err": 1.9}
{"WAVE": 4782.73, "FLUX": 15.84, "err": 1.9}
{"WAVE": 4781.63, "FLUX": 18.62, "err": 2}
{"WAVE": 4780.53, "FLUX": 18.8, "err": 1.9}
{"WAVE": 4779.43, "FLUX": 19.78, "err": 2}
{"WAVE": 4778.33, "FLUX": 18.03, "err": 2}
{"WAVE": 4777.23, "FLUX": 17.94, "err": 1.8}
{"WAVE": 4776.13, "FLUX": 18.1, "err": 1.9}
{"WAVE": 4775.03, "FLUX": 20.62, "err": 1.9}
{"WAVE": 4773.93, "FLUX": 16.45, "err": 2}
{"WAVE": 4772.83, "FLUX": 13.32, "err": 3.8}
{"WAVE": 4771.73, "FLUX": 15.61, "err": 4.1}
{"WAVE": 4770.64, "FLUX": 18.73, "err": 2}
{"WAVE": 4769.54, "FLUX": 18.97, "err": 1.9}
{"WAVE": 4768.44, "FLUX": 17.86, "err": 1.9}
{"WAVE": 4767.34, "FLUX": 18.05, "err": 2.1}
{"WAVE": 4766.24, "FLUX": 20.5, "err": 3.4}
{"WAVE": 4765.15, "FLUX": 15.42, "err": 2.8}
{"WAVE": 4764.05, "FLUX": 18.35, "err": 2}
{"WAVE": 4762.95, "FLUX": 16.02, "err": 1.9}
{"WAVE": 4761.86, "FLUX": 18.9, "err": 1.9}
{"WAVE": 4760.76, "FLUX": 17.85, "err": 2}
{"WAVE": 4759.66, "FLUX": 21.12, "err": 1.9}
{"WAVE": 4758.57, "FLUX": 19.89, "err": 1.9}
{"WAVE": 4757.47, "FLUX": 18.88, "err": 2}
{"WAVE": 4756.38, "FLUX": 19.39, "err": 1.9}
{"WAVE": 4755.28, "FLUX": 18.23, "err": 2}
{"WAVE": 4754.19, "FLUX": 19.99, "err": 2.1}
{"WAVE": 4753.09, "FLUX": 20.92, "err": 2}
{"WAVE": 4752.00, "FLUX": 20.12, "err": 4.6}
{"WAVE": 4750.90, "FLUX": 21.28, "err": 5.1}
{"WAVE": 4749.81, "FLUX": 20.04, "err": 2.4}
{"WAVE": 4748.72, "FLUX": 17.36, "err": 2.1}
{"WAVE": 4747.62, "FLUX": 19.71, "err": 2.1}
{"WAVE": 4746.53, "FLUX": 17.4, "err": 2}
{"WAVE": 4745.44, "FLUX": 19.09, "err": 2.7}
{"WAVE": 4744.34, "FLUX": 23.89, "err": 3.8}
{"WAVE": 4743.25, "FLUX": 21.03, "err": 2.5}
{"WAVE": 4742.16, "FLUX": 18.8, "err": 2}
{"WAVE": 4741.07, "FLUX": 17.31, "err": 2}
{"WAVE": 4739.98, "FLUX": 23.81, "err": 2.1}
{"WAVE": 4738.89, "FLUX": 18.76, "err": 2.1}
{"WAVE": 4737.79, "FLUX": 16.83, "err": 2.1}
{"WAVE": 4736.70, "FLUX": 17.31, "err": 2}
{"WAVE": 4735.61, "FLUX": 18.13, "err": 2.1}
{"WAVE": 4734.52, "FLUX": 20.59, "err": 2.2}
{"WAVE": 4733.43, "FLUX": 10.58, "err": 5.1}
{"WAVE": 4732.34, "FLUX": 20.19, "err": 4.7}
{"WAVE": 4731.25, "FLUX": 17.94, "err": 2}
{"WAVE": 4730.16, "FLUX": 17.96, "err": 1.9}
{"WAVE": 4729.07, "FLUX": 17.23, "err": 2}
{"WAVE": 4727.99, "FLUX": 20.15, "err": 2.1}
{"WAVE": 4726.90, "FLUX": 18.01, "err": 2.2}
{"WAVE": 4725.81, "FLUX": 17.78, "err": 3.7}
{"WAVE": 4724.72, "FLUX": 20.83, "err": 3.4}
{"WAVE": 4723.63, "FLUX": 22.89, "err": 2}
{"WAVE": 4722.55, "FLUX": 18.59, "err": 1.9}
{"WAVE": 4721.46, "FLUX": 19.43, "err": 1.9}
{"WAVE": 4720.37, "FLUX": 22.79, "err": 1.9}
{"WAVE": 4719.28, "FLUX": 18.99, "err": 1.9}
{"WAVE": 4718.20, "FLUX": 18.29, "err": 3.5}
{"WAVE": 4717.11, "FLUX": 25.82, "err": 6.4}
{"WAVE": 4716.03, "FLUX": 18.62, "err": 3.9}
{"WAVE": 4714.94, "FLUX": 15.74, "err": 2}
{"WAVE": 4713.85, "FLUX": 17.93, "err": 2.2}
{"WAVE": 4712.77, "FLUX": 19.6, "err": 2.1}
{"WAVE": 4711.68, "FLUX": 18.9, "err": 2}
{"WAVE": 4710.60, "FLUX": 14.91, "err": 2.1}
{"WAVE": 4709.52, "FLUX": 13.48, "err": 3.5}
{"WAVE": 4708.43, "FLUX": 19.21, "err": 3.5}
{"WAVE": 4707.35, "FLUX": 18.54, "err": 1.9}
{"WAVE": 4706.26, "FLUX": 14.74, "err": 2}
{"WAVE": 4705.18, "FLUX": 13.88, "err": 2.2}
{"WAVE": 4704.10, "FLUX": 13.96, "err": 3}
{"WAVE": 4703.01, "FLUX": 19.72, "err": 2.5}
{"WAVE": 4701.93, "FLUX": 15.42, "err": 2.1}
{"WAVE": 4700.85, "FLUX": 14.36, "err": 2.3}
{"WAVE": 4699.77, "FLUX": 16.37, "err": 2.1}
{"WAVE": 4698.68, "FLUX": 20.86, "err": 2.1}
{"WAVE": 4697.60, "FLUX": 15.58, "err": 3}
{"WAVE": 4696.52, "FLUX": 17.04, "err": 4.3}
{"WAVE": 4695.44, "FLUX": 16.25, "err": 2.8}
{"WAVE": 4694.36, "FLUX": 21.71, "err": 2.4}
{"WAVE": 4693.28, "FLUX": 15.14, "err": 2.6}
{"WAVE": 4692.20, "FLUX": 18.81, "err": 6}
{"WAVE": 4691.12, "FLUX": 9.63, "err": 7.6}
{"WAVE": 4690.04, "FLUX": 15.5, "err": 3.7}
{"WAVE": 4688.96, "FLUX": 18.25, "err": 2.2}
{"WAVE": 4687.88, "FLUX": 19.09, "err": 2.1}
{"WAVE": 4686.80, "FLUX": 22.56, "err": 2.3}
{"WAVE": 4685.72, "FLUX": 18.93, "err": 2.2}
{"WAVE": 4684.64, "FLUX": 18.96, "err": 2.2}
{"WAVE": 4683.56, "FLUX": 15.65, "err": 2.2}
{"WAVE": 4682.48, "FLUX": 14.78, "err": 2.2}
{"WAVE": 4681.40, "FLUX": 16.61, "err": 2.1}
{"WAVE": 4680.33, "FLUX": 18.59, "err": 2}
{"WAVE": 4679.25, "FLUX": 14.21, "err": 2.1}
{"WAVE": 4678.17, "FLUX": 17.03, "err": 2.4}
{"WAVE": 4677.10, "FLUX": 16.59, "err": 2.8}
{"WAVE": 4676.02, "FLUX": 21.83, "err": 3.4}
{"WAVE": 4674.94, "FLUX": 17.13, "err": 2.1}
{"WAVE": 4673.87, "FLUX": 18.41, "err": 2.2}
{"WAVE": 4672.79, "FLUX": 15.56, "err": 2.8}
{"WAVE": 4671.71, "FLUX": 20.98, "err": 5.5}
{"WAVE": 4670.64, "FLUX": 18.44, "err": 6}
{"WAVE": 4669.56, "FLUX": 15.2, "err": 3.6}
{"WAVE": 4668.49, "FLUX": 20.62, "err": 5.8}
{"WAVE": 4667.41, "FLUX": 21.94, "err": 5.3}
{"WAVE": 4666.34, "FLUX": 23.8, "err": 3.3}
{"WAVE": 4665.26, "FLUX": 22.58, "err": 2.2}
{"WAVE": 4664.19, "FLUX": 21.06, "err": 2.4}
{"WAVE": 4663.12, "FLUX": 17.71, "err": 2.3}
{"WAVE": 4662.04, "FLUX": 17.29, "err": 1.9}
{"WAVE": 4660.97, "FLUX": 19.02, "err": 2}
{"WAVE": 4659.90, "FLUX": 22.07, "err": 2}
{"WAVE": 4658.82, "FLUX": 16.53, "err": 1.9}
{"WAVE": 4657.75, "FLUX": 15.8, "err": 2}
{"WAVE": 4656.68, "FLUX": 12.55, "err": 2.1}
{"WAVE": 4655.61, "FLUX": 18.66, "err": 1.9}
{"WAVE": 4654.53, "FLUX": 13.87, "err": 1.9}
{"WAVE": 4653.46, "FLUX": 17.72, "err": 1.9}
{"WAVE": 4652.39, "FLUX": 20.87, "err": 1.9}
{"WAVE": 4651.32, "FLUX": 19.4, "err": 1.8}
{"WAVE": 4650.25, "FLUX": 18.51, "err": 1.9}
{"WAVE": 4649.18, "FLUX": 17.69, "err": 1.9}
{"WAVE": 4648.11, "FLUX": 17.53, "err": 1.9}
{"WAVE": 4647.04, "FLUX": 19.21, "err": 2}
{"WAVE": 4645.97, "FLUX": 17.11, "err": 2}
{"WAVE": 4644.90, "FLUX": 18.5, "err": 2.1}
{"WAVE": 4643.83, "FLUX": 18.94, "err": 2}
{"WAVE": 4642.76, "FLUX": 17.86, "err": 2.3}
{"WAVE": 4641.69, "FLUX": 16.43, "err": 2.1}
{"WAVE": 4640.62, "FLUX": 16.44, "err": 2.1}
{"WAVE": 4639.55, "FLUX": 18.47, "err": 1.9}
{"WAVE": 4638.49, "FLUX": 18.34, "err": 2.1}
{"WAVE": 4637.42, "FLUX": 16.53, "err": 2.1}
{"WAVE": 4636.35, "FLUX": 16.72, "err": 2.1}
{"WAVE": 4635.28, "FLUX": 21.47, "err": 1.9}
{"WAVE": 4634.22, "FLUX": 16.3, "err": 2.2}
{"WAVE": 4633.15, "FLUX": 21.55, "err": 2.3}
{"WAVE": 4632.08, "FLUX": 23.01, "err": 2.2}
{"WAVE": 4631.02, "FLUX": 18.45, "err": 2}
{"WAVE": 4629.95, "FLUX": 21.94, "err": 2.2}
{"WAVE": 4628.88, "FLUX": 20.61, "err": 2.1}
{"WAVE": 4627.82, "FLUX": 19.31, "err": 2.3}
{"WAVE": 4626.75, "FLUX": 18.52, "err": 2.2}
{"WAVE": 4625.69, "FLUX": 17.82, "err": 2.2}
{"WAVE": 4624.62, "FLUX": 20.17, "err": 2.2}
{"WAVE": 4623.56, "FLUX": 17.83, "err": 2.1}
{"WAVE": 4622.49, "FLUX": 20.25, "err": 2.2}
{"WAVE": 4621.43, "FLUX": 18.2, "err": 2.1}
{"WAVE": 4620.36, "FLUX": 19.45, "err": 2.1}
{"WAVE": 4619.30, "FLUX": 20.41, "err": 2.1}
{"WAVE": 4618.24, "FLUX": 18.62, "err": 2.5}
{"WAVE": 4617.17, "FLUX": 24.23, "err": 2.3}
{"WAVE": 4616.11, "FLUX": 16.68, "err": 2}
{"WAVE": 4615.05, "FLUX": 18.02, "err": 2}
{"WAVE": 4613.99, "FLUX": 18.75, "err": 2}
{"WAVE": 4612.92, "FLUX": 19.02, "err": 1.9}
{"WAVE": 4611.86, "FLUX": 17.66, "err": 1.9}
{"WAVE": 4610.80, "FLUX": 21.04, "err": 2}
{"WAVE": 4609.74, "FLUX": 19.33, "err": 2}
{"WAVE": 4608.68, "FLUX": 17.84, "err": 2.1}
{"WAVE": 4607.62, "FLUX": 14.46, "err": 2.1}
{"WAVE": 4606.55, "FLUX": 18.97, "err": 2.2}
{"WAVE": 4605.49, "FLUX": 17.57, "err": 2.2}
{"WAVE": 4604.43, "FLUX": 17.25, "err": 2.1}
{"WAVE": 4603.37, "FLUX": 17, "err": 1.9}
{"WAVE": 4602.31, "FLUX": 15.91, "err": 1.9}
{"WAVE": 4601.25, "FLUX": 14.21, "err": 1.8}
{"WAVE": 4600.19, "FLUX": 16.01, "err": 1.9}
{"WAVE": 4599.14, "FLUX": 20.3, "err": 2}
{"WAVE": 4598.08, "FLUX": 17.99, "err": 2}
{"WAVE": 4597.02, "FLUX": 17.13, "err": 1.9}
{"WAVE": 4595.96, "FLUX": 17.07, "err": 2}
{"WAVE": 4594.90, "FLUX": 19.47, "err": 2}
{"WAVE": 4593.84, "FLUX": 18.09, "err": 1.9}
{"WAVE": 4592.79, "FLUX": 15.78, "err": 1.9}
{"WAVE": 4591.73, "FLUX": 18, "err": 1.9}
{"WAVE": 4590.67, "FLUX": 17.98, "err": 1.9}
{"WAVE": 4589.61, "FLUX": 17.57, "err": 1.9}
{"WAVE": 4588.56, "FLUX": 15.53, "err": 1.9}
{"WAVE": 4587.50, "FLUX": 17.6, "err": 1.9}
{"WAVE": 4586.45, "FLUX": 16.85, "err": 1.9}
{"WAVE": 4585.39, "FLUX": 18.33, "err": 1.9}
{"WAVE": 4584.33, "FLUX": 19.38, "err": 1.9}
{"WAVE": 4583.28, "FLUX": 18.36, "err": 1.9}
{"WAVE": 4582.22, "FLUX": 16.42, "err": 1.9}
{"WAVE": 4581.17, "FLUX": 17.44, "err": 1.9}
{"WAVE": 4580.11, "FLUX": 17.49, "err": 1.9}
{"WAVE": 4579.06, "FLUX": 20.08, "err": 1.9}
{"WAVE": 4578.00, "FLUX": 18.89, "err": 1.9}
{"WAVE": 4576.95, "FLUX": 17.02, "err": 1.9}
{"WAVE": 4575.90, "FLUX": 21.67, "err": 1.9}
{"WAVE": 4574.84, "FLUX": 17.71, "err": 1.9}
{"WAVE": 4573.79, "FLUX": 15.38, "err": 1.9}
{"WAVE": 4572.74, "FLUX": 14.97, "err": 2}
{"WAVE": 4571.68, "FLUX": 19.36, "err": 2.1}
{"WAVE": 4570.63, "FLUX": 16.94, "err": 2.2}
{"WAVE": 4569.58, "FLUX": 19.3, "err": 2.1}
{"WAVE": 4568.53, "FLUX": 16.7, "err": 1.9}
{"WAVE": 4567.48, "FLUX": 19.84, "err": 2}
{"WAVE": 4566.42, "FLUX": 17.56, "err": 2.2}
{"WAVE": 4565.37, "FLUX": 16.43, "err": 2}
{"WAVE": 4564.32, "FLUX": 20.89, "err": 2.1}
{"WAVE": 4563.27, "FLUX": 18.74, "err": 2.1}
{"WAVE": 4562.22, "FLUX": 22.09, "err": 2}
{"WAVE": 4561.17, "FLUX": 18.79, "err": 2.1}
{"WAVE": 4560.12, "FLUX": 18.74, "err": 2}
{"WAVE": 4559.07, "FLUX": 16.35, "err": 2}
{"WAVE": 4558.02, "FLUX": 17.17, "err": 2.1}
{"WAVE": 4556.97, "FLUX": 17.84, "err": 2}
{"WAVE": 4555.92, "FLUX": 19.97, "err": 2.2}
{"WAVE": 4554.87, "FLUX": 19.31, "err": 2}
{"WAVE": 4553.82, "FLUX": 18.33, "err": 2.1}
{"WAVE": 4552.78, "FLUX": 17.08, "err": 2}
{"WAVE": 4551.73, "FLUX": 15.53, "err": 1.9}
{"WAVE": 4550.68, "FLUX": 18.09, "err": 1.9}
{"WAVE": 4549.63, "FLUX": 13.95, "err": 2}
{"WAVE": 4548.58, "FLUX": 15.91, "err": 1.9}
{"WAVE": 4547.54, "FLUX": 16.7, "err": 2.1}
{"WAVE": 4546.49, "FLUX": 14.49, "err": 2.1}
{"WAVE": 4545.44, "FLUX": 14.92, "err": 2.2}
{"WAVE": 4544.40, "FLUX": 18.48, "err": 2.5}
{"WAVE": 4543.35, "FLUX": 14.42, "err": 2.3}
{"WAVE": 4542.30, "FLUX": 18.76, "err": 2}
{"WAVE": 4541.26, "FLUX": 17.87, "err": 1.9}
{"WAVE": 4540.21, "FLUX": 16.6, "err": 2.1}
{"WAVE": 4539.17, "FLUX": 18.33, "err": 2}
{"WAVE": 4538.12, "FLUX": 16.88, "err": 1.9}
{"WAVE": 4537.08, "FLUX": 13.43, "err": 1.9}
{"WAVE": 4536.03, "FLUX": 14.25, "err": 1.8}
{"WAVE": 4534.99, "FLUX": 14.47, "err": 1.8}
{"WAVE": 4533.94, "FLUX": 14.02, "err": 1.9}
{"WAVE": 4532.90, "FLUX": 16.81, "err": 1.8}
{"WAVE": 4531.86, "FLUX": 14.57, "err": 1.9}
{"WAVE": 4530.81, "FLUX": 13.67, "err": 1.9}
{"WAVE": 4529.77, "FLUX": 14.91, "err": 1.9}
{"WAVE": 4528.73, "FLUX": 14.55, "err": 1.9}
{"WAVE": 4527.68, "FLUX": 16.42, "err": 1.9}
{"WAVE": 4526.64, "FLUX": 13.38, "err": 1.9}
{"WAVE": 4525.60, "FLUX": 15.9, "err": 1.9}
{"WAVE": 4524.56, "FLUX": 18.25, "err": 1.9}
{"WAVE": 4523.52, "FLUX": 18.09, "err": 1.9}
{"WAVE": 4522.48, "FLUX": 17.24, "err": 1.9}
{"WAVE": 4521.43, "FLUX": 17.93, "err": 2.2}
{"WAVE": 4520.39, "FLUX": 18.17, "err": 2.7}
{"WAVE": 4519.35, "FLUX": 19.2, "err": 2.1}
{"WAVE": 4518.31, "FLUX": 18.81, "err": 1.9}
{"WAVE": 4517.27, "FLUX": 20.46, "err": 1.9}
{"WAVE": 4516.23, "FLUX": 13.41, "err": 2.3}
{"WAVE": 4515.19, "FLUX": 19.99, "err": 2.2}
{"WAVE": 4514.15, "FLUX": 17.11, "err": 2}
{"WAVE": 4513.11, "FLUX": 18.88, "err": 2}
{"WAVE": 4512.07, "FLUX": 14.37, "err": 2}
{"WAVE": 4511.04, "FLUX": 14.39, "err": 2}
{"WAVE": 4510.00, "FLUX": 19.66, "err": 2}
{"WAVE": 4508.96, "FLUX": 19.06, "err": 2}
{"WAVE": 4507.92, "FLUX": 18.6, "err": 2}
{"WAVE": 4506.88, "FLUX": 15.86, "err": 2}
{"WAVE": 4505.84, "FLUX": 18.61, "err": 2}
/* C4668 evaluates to 7.5 angstrom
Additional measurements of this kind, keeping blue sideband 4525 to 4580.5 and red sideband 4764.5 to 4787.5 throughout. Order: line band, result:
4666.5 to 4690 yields -0.67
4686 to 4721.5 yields 0.46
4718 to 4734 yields -0.76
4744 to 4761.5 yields -1.50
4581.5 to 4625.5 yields -1.95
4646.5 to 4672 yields -1.59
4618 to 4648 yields -2.42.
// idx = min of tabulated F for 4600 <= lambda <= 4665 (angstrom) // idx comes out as 12.55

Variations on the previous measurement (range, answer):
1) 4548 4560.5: 13.95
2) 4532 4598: 13.43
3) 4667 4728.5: 9.63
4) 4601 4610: 14.21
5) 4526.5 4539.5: 13.38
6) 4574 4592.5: 15.53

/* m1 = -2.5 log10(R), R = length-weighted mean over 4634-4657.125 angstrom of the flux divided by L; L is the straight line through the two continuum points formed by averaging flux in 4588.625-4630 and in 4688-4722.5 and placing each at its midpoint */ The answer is 0.02 mag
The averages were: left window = 18.3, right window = 17.4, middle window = 17.7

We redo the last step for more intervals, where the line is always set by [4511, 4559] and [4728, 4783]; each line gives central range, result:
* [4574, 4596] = -0.053 mag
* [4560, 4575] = -0.082 mag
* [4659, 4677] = -0.097 mag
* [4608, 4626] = -0.105 mag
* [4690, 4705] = 0.103 mag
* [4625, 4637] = -0.124 mag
